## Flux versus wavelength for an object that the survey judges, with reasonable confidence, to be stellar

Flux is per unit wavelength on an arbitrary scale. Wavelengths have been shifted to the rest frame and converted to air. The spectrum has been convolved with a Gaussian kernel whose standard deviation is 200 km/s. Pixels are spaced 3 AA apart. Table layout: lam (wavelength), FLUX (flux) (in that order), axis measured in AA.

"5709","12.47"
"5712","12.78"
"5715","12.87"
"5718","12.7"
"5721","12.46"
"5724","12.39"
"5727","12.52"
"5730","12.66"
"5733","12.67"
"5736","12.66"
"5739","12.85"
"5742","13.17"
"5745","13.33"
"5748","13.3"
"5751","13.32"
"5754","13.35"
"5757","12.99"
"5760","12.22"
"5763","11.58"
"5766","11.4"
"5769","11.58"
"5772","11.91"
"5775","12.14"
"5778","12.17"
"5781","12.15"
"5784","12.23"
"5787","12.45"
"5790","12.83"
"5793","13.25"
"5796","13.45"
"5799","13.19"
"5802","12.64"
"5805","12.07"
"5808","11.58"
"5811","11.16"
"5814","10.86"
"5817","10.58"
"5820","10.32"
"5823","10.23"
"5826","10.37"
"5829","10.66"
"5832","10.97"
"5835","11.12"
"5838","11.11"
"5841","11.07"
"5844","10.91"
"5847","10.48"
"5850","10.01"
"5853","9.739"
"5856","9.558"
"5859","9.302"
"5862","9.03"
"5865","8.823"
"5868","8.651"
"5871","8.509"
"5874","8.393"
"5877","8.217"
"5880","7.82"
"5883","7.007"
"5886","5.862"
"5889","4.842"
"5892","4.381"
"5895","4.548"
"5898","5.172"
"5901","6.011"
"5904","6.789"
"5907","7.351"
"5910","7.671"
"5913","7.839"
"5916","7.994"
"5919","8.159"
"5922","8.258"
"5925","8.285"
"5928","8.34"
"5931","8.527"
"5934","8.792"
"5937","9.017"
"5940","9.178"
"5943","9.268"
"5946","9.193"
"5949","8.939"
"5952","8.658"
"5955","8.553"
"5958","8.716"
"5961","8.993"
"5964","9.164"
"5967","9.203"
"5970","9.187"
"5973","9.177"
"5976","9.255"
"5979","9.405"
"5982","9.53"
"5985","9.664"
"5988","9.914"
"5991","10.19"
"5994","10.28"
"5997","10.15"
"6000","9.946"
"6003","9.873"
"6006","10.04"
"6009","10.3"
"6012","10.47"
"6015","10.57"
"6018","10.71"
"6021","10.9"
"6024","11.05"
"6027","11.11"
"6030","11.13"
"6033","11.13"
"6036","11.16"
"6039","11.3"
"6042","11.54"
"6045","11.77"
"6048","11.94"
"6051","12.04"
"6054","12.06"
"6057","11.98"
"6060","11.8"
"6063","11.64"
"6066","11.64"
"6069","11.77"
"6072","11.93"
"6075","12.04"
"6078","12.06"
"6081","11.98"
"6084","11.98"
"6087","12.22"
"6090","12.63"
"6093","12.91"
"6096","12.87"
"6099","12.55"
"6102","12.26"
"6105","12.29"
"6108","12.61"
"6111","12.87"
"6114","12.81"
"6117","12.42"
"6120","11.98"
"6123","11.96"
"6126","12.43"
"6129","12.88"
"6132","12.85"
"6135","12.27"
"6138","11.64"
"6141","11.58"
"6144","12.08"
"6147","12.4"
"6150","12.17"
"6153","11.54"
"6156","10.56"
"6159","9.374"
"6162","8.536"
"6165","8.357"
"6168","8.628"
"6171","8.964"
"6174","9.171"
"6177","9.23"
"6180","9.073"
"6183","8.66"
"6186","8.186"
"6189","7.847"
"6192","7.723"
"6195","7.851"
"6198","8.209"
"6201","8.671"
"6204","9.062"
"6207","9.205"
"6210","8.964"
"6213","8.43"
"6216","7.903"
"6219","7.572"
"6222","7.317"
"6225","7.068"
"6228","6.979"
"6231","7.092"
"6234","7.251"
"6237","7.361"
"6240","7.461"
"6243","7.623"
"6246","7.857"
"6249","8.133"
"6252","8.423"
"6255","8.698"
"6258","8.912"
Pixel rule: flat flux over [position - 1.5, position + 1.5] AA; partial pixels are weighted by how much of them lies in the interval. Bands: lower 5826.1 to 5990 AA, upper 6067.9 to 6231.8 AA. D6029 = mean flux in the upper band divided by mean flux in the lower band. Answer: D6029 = 1.21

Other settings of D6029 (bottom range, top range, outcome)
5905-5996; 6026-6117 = 1.35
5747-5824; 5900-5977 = 0.70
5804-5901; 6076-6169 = 1.30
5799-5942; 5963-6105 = 1.24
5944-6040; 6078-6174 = 1.18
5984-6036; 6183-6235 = 0.76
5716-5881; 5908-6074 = 0.87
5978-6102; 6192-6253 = 0.70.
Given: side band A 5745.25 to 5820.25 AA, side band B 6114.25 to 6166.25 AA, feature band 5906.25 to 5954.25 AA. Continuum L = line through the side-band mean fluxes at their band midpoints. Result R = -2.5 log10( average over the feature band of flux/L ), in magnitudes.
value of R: 0.37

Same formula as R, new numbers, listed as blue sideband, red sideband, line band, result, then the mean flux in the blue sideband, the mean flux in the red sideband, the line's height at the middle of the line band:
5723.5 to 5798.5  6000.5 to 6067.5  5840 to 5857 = 0.18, 12.6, 11.2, 12.1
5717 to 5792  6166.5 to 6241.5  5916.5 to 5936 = 0.28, 12.5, 8.16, 10.9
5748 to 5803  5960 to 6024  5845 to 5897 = 0.39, 12.5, 9.89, 11.4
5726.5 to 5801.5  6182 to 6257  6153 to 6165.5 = -0.11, 12.6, 7.98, 8.6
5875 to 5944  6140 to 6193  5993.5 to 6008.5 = -0.22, 7.36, 9.67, 8.18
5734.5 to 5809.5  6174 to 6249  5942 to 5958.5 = 0.20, 12.6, 8.05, 10.7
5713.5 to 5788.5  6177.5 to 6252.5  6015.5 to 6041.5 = -0.13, 12.5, 8.01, 9.82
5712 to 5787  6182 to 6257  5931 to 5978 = 0.17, 12.5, 7.98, 10.5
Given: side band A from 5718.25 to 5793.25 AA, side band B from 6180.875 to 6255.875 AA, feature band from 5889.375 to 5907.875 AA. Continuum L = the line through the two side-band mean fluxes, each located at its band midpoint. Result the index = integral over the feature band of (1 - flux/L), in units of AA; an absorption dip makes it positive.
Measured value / 9.2 AA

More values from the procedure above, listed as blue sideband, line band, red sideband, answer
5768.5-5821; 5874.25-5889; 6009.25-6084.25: 5.94 AA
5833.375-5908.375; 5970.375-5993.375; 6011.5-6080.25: 1.54 AA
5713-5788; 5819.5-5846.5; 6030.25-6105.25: 3.54 AA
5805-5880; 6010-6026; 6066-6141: 1.16 AA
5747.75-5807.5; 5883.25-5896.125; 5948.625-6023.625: 6.88 AA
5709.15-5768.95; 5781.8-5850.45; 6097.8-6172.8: 5.27 AA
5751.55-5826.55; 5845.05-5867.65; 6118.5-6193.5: 4.16 AA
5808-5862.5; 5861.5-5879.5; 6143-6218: 3.14 AA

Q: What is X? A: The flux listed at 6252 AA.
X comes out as 8.423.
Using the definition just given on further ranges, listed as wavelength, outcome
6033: 11.13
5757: 12.99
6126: 12.43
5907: 7.351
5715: 12.87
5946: 9.193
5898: 5.172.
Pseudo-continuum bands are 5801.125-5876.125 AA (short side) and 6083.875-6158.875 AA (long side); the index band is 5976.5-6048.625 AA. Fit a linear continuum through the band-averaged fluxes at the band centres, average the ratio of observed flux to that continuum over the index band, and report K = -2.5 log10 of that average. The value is 0.09 mag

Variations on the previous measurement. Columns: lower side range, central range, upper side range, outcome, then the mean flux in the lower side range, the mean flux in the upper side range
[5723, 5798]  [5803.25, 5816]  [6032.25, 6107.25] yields 0.099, 12.6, 12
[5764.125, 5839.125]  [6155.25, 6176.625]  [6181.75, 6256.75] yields -0.072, 11.7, 7.98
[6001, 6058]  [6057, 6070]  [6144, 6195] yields -0.102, 11.1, 9.43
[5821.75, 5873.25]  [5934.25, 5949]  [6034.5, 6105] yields 0.190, 10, 12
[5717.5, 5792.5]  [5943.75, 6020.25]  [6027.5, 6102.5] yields 0.248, 12.5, 11.9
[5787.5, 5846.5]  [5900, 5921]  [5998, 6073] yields 0.457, 11.5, 11.2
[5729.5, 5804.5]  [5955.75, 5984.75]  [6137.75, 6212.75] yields 0.199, 12.6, 9.45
